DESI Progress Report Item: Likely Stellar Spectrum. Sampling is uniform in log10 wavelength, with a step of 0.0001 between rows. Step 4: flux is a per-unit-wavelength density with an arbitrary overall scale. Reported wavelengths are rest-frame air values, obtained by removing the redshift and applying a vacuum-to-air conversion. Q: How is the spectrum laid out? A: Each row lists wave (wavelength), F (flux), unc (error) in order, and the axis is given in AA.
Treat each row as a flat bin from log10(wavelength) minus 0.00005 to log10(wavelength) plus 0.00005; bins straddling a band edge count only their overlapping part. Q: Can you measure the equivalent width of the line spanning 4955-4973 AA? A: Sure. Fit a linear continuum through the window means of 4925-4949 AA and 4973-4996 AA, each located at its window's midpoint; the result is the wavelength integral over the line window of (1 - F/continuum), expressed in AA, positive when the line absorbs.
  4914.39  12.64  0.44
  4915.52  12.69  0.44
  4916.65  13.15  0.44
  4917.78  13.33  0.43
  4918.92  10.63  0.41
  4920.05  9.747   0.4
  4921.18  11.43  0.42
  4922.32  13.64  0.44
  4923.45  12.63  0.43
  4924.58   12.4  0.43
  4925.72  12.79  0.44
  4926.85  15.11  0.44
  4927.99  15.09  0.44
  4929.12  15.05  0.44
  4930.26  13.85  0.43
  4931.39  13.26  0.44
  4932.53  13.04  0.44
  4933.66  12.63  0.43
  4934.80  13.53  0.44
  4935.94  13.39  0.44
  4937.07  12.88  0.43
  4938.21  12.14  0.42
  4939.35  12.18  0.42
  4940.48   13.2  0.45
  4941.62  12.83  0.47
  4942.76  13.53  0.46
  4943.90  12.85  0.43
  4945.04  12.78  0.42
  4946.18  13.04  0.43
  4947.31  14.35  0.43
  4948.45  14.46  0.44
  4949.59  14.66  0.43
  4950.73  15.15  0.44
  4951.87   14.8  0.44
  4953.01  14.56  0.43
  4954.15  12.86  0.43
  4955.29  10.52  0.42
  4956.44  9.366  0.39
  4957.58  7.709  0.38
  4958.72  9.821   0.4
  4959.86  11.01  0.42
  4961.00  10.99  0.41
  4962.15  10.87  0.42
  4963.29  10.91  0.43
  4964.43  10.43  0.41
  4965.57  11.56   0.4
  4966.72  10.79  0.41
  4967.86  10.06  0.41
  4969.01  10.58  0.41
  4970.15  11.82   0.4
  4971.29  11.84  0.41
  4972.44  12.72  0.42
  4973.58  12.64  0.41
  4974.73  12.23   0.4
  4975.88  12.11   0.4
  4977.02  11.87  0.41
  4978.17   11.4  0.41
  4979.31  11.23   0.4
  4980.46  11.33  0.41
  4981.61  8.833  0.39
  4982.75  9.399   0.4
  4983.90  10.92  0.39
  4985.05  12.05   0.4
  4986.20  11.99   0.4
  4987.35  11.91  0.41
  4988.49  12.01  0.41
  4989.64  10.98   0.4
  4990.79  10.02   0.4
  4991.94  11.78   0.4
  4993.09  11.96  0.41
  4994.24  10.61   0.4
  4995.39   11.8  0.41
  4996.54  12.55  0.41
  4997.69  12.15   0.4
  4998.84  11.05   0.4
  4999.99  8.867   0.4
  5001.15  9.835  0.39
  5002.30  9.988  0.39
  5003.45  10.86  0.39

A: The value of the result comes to 2.3 AA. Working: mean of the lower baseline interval 13.4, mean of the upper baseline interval 11.4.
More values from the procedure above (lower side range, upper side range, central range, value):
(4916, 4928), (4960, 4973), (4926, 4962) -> -3.02 AA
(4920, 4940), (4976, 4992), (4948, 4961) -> 0.06 AA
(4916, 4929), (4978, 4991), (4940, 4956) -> -1.91 AA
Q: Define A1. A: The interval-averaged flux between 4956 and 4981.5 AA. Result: 11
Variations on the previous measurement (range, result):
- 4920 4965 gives 12.7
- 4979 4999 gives 11.3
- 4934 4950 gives 13.3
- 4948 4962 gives 12.1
